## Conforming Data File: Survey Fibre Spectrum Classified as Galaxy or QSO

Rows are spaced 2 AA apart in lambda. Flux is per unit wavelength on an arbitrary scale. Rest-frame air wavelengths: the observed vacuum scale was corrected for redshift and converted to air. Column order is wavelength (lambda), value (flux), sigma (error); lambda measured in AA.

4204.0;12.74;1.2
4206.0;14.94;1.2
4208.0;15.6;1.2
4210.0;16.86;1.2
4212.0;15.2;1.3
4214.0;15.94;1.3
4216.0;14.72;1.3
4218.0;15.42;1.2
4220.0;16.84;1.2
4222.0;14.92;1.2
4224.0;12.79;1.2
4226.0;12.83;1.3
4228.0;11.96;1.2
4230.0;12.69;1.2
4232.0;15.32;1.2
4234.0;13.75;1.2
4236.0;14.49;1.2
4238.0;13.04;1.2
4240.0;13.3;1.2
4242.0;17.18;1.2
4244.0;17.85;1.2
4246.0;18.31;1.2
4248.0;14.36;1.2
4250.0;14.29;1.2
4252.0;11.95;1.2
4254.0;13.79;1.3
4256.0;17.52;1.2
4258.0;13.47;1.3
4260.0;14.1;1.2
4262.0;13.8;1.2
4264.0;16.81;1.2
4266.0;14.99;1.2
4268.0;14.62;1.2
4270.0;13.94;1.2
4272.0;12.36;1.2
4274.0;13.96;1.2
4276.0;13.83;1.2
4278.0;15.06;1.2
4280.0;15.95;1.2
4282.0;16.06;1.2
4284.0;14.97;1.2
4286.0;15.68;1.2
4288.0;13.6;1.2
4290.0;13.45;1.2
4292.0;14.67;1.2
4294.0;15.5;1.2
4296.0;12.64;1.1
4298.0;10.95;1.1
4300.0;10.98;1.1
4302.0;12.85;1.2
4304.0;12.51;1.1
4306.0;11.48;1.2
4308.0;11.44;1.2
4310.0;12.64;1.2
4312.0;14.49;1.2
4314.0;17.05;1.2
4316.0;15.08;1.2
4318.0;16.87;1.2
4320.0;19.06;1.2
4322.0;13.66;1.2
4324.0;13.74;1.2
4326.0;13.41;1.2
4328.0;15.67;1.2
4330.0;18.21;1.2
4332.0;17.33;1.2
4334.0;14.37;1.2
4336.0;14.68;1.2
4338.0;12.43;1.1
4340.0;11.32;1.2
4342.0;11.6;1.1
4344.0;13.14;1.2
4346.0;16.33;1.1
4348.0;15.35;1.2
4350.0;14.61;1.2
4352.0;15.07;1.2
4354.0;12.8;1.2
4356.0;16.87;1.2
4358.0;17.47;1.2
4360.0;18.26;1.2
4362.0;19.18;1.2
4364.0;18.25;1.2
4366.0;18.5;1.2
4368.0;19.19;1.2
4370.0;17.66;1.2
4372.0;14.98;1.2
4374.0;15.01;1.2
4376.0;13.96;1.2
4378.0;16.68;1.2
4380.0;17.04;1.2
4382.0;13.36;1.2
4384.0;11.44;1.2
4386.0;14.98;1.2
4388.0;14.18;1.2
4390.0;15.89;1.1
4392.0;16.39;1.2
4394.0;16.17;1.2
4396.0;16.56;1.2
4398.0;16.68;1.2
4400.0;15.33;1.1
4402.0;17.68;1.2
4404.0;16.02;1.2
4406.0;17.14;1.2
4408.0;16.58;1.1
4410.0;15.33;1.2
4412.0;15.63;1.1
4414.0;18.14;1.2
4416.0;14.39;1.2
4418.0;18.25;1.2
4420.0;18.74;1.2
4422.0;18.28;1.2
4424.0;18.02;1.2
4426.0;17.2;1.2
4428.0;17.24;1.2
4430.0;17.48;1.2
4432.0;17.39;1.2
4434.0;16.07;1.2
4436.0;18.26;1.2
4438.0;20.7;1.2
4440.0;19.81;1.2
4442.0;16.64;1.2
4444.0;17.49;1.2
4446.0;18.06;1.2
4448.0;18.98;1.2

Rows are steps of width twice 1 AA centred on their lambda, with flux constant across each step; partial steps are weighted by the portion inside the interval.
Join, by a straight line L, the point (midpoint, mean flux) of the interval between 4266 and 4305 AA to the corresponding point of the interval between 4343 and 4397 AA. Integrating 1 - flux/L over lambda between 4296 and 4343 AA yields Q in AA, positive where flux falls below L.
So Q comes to 2.4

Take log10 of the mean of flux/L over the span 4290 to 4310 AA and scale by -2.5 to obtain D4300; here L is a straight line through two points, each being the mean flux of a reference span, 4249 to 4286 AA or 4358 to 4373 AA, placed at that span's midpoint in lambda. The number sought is 0.24 mag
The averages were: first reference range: 14.6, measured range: 12.6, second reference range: 18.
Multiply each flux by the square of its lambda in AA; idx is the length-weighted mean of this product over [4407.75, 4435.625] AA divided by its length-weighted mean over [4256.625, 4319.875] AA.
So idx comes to 1.28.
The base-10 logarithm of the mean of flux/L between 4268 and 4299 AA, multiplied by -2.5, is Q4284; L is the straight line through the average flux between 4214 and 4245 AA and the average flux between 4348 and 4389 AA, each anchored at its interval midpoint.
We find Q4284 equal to 0.07 mag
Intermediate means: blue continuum 14.5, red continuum 16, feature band 14.2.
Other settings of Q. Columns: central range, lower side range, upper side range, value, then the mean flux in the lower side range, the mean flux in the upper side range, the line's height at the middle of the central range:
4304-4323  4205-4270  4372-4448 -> 1.3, 14.8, 16.6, 15.6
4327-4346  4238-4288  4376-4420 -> 1.3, 14.9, 15.9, 15.4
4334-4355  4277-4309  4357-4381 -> 3.0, 13.6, 17.2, 16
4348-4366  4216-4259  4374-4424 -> -1.1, 14.6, 16.1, 15.7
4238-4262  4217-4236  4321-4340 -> -1.3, 14.1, 14.6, 14.2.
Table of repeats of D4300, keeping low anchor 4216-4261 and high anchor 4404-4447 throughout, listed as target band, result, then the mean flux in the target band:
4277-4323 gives 0.095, 14.2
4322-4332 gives 0.043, 15.3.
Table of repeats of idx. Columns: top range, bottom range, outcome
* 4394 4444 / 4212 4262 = 1.28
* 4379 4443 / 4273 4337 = 1.21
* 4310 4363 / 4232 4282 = 1.07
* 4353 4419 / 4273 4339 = 1.17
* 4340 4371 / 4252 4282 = 1.16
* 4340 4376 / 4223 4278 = 1.17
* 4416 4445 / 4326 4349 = 1.28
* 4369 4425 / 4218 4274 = 1.19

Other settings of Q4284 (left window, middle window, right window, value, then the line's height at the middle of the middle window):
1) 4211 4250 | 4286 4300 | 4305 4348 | 0.09 mag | 14.6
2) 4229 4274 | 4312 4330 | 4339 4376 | -0.02 mag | 15.4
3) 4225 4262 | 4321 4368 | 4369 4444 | 0.02 mag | 15.7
